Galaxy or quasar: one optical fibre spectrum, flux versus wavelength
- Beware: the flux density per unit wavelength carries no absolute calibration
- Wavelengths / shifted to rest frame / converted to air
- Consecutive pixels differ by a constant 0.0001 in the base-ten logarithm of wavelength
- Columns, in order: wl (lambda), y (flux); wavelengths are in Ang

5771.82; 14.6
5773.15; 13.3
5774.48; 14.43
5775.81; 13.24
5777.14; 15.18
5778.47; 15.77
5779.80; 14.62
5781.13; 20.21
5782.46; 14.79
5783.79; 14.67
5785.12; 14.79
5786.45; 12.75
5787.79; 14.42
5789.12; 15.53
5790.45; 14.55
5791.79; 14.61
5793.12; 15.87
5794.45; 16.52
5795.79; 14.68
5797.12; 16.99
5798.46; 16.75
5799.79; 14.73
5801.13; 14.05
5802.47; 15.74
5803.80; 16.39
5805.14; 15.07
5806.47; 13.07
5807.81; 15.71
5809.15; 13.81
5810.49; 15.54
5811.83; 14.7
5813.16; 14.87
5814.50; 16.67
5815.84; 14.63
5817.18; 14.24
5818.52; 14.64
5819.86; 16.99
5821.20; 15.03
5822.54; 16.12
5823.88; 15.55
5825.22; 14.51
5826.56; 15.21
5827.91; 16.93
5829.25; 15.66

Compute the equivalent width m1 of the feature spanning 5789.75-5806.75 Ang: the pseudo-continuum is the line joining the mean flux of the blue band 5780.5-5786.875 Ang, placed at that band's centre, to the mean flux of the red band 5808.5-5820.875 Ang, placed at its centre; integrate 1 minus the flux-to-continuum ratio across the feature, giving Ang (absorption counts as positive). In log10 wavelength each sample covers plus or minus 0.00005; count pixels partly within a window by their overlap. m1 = -0.02 Ang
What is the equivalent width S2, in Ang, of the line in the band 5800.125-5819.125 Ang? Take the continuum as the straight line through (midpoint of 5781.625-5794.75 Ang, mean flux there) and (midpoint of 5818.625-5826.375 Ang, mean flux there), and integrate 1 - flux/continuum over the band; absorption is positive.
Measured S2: 0.4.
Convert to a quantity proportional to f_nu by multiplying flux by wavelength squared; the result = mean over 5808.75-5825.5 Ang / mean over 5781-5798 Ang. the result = 1.01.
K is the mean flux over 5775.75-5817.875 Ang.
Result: 15.2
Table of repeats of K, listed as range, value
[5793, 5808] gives 15.4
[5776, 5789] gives 15.2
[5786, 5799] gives 15.3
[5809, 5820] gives 15.1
